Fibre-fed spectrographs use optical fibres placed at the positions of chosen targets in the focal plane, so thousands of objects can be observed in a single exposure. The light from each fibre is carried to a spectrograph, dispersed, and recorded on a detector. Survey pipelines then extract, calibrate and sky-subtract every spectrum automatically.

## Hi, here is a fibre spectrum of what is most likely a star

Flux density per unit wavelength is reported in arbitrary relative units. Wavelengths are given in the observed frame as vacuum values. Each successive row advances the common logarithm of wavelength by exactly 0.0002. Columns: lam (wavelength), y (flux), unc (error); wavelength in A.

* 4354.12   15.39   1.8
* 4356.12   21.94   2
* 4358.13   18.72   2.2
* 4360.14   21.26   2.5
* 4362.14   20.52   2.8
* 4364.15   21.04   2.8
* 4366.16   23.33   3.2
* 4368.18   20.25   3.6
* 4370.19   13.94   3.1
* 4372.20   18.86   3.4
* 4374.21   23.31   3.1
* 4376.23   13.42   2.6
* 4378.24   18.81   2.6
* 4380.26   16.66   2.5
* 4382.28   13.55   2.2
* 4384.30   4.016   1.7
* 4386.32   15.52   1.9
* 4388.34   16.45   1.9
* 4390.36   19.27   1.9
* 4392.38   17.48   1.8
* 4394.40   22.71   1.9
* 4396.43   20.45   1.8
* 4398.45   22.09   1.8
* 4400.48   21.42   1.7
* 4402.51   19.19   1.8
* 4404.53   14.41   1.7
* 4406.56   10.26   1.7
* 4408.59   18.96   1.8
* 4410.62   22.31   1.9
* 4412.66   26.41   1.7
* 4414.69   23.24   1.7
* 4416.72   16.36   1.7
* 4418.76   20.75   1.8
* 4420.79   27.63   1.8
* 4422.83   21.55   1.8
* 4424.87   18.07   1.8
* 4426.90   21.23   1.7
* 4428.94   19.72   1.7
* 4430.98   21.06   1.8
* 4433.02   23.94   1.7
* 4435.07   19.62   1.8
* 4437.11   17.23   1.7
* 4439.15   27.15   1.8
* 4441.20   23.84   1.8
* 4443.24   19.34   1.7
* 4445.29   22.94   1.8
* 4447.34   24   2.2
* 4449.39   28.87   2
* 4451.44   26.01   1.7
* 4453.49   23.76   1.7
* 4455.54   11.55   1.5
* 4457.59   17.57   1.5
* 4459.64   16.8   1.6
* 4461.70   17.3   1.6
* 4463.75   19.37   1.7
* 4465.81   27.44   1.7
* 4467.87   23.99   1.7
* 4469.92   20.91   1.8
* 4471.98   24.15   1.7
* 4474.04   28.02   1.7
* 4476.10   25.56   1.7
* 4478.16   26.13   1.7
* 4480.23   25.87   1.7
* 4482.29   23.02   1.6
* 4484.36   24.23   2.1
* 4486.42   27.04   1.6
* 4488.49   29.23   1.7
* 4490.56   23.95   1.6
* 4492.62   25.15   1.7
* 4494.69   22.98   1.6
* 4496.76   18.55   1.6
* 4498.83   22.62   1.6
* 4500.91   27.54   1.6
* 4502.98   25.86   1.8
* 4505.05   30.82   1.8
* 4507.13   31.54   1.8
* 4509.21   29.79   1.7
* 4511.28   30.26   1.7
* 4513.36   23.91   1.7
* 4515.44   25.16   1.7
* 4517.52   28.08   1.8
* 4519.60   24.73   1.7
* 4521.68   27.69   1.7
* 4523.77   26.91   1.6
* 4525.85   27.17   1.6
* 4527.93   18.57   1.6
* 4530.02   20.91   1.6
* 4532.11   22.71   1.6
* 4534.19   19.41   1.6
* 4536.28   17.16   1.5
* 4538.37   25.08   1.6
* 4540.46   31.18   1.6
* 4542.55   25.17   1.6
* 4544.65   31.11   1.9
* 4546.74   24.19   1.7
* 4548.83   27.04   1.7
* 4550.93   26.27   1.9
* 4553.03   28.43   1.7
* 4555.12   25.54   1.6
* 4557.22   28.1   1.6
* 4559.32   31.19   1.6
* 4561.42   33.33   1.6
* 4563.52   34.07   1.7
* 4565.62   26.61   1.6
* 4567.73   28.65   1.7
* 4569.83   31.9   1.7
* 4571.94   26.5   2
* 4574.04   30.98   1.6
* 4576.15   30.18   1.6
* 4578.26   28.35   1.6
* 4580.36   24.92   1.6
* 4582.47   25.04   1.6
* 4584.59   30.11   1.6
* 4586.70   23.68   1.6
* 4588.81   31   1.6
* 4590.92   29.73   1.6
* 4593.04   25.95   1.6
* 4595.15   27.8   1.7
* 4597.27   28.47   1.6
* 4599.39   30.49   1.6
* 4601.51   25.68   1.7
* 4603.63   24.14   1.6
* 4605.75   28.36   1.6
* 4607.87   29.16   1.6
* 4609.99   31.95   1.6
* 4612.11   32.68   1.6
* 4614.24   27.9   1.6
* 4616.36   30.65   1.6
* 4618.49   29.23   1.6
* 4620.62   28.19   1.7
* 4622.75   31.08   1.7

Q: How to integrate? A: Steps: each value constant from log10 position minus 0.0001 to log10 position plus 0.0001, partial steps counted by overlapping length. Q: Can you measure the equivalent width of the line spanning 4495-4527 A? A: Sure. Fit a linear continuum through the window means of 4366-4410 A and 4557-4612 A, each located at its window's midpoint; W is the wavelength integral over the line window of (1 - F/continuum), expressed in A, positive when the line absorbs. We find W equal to -2.7 A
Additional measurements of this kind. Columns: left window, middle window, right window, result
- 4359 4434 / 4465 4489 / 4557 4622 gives -2.21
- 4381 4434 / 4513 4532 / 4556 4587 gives 0.96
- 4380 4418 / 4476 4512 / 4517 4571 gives -3.77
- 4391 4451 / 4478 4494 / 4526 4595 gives -1.08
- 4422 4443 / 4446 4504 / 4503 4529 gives 1.69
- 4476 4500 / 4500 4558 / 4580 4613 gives -0.52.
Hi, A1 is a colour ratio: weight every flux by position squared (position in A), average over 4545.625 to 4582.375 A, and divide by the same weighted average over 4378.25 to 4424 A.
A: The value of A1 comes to 1.64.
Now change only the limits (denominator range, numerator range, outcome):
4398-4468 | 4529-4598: 1.38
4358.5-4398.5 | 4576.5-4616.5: 1.72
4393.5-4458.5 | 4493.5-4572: 1.32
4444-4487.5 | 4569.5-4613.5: 1.30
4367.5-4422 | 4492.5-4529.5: 1.48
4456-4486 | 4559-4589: 1.33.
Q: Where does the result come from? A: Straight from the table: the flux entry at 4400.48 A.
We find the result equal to 21.42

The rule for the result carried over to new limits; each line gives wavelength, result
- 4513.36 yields 23.91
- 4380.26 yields 16.66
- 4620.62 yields 28.19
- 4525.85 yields 27.17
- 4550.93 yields 26.27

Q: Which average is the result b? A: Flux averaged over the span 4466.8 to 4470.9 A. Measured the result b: 22.5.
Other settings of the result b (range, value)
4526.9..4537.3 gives 19.8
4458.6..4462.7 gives 17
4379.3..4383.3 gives 15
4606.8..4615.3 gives 30.4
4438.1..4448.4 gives 23.4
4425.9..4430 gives 20.5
